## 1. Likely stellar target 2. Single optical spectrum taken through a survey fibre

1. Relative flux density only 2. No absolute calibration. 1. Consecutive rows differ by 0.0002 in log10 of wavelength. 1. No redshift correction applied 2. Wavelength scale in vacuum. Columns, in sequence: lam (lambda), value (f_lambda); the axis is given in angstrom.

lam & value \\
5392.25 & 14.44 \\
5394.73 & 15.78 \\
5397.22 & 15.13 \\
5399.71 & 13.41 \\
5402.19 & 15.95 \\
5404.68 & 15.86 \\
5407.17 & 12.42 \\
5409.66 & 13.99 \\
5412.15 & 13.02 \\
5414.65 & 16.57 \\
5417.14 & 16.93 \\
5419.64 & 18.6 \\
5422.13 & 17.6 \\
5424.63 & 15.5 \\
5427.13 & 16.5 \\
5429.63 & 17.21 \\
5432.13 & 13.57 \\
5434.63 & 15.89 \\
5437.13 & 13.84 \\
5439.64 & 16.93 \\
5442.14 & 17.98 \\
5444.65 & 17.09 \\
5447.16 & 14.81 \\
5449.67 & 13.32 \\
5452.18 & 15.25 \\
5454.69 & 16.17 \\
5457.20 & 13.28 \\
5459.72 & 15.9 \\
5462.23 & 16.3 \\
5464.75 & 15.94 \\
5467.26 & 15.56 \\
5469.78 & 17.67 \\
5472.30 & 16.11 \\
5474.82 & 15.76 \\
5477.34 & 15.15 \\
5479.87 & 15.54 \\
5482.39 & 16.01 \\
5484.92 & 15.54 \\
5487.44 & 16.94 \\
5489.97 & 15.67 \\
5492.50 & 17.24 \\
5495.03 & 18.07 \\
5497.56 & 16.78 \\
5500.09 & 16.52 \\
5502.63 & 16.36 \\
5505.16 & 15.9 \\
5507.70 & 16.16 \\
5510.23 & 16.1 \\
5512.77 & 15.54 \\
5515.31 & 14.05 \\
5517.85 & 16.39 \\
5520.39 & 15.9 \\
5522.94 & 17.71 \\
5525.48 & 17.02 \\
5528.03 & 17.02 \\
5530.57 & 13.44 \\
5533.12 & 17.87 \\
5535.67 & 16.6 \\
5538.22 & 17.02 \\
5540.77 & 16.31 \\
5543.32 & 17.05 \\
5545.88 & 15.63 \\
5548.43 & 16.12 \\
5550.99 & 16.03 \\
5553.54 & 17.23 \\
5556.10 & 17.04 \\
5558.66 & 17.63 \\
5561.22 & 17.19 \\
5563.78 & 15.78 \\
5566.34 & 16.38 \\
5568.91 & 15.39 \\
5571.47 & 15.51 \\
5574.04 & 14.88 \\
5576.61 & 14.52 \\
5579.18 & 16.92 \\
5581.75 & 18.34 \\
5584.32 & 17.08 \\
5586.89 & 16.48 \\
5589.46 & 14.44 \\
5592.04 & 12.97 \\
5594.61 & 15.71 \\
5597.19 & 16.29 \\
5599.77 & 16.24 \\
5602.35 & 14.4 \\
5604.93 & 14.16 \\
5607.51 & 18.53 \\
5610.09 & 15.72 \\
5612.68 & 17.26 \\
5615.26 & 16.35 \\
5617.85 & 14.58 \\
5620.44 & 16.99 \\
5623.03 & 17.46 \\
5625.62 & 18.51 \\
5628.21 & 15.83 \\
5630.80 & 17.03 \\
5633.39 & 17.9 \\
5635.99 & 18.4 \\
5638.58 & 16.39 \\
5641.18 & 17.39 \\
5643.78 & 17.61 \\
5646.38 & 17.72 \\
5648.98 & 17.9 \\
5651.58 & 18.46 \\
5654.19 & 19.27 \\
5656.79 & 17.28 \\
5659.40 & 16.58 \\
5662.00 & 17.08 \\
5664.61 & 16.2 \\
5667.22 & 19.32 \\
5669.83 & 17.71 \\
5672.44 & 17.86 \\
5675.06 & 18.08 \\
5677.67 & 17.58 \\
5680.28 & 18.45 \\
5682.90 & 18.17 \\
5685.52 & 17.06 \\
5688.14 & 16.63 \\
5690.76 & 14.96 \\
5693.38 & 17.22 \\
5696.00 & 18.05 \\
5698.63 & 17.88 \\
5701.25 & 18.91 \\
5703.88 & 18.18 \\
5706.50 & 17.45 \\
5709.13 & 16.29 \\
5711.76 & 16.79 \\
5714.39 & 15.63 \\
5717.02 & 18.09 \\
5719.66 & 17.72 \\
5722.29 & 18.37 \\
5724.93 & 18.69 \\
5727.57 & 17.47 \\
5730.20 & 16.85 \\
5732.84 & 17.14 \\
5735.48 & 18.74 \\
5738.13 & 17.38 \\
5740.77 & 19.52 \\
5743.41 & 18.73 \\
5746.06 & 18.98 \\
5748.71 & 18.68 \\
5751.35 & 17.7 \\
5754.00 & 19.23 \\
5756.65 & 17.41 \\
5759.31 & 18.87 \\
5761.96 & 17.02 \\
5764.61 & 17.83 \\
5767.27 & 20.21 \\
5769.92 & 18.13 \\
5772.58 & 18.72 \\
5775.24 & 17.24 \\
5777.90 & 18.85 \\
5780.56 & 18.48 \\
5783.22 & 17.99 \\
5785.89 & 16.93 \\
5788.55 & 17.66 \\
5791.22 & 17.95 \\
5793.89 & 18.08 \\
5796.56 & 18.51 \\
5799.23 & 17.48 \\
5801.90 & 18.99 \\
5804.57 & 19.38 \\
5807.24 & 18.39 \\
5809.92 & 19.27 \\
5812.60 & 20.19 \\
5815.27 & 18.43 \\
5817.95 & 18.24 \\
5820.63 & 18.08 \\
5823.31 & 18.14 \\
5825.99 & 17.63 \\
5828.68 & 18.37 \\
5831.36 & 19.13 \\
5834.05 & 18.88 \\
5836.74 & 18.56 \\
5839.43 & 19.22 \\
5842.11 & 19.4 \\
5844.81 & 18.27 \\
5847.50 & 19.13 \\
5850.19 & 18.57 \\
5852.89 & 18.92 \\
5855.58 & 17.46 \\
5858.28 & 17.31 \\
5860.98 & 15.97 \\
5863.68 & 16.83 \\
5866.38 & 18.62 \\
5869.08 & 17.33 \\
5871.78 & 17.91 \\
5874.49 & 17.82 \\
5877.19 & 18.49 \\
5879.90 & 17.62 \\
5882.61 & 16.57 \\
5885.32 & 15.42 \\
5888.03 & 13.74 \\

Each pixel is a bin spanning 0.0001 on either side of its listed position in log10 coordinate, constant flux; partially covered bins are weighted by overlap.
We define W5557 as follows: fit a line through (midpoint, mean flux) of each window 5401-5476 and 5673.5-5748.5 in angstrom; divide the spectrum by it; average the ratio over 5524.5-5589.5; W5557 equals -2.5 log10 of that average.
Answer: 0.01 mag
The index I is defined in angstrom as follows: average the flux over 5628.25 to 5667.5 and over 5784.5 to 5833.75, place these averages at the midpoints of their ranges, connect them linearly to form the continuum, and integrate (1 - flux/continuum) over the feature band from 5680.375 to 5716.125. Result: 1.2 angstrom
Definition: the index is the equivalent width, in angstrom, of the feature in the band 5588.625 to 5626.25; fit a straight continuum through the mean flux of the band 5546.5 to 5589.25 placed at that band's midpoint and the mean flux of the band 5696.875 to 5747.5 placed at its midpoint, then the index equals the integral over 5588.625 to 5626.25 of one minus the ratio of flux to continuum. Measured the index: 1.77 angstrom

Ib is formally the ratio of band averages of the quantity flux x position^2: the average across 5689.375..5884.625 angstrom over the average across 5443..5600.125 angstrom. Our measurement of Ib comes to 1.2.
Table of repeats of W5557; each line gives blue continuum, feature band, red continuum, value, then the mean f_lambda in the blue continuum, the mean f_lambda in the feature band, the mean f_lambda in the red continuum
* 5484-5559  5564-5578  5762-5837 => 0.09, 16.4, 15.4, 18.4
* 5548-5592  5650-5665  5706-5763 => -0.03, 16.2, 17.6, 17.9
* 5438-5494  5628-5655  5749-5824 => -0.03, 15.9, 17.7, 18.3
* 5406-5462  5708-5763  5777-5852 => 0.00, 15.6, 17.9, 18.5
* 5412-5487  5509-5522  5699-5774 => 0.05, 15.9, 15.6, 18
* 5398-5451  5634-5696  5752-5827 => -0.01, 15.6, 17.5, 18.3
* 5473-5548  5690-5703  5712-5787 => 0.01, 16.2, 17.5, 18.1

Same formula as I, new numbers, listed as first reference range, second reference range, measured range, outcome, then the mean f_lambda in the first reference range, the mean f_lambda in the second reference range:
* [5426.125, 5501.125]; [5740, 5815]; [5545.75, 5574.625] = 0.73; 16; 18.4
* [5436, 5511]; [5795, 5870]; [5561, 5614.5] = 2.77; 16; 18.4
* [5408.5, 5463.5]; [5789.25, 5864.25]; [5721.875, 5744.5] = -0.41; 15.7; 18.4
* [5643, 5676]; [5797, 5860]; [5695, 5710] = 0.12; 17.8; 18.6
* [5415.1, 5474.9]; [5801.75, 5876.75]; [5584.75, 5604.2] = 1.87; 16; 18.4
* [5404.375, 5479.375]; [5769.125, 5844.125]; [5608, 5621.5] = 0.54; 15.7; 18.4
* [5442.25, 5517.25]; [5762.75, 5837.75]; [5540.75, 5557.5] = -0.05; 15.9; 18.4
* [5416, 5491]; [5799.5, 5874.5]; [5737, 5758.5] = -0.81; 16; 18.4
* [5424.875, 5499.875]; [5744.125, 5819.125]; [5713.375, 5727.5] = 0.16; 15.9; 18.4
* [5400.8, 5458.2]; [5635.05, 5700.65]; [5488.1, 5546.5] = -0.21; 15.6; 17.6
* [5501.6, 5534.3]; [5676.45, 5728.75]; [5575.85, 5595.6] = 0.91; 16.1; 17.5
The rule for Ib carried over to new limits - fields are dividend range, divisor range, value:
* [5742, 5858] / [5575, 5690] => 1.16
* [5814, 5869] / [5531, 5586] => 1.22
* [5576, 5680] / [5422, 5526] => 1.12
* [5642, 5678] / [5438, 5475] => 1.21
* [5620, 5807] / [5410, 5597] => 1.20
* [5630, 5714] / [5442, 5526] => 1.17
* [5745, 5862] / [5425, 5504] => 1.30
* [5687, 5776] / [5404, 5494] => 1.25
